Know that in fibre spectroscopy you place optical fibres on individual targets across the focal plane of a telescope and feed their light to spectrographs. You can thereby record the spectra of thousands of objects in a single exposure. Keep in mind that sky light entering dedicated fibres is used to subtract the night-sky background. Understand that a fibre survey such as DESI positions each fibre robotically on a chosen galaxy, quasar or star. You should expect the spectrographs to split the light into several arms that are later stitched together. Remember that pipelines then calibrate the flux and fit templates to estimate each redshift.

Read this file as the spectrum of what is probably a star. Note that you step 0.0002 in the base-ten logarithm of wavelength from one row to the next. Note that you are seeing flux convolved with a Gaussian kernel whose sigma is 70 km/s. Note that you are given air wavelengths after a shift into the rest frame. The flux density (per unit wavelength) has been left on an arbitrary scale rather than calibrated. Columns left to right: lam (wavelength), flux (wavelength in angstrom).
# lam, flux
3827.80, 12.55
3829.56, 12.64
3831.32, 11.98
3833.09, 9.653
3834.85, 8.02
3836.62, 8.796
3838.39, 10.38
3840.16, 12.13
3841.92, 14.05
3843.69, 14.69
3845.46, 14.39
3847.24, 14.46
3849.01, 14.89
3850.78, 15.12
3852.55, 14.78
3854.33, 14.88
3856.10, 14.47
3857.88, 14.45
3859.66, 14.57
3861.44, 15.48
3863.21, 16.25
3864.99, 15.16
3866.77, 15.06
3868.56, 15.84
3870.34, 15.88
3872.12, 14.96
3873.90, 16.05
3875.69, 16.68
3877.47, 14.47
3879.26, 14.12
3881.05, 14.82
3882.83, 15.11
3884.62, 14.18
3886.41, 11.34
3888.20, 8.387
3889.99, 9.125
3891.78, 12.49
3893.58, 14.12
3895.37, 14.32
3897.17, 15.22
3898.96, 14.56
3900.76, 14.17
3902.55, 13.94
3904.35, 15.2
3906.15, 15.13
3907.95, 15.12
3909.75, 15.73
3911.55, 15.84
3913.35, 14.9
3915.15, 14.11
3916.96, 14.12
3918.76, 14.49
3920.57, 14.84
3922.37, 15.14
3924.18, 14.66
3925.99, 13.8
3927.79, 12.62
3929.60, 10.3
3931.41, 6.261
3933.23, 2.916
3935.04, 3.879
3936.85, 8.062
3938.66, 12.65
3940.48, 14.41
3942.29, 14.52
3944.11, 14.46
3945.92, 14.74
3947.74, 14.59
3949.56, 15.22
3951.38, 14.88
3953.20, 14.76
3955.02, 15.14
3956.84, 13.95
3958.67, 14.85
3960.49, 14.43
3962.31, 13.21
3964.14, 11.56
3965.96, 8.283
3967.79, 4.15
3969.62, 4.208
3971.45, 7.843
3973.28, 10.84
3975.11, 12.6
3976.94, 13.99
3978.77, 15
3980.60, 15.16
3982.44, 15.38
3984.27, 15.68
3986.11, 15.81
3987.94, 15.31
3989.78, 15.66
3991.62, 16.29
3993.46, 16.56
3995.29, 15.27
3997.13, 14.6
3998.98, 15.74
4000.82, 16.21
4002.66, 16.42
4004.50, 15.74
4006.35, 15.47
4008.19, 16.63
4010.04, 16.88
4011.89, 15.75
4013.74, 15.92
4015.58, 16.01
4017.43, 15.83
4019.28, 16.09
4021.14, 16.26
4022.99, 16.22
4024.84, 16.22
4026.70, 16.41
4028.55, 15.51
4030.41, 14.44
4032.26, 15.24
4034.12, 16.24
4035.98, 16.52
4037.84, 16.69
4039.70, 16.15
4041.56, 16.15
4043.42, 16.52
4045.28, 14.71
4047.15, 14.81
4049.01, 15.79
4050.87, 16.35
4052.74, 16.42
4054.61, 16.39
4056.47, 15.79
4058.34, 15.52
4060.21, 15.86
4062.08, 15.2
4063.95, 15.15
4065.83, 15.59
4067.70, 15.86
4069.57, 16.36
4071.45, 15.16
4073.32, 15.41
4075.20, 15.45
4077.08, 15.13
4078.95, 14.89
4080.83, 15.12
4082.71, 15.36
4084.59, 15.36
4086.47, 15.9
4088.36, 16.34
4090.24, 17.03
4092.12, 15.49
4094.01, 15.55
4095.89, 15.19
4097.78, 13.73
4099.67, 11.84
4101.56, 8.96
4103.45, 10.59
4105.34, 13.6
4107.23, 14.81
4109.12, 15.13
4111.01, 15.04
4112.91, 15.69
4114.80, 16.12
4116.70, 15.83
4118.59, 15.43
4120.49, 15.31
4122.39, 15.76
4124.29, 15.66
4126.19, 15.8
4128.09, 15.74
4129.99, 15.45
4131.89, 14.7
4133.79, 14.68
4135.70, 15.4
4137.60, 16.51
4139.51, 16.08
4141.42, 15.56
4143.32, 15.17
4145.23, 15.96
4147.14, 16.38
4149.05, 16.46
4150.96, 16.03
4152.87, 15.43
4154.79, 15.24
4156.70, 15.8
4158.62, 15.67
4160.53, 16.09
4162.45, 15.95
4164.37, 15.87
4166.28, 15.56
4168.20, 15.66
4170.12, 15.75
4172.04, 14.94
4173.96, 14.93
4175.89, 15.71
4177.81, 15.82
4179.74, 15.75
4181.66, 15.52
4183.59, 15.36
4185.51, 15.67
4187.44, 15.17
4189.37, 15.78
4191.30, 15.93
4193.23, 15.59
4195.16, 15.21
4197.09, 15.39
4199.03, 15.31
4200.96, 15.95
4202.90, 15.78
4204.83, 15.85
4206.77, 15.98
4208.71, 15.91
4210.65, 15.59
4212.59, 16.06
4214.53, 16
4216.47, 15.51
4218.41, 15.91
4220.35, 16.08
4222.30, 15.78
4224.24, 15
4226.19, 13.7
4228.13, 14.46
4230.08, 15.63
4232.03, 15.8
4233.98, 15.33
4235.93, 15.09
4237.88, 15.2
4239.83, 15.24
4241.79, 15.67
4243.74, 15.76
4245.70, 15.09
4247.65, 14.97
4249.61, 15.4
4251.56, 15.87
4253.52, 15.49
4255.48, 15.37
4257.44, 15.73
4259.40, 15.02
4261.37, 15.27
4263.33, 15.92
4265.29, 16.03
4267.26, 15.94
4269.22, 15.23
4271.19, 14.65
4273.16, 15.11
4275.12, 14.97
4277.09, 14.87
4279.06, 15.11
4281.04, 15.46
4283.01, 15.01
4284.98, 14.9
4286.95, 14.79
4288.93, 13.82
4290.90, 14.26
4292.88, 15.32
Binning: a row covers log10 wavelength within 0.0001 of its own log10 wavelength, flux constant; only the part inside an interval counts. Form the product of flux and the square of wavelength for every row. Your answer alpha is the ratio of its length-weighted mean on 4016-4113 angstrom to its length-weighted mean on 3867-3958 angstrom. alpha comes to 1.22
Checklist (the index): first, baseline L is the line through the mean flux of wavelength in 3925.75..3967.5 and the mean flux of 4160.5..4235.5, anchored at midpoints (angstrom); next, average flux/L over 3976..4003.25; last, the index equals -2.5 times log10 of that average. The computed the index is -0.23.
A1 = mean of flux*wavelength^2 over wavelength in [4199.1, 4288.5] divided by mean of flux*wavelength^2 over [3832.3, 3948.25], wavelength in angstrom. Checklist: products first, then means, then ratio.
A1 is 1.36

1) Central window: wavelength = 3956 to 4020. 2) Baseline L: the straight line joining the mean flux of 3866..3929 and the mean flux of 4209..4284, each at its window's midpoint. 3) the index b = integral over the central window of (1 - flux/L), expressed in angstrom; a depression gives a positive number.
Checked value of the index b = 2.1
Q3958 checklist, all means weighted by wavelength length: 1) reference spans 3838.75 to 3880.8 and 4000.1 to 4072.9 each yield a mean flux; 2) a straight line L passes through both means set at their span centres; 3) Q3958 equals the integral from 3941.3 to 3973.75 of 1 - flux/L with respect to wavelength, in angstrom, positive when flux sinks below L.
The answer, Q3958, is 6.5 angstrom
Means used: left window 14.8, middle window 12.3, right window 15.9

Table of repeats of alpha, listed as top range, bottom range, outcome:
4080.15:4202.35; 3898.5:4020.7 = 1.22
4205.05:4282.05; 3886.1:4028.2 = 1.29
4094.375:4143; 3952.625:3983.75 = 1.32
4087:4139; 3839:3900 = 1.18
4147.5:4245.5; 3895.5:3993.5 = 1.34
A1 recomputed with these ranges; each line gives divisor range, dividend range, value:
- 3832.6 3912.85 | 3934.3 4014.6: 1.03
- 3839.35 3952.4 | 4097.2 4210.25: 1.27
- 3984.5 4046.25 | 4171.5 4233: 1.07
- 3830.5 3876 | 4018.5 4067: 1.25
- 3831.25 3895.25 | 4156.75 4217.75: 1.34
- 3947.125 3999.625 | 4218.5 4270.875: 1.30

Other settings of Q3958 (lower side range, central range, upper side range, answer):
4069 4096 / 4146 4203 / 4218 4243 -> -0.9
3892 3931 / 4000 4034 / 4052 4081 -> -1.8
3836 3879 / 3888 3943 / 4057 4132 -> 7.0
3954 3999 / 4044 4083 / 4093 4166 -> -3.4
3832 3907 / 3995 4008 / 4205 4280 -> -1.2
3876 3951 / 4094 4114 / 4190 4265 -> 1.4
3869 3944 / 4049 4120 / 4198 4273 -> -3.2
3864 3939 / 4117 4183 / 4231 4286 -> -4.1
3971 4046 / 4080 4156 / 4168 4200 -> 1.7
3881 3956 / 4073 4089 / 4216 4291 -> -1.4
